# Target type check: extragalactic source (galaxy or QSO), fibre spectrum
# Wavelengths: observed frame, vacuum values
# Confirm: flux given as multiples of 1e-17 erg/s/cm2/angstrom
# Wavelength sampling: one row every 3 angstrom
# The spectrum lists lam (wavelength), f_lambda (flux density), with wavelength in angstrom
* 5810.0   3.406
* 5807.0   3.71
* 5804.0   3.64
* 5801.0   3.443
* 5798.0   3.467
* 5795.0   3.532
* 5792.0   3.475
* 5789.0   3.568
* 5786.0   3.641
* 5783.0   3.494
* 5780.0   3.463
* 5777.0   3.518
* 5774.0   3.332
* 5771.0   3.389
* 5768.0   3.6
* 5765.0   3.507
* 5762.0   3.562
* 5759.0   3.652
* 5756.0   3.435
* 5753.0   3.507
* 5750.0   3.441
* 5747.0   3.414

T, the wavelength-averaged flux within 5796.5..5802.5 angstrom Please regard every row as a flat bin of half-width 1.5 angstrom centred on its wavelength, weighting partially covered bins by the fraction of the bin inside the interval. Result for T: 3.46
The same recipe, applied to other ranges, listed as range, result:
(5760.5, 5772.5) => 3.51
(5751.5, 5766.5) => 3.53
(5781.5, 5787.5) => 3.57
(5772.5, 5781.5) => 3.44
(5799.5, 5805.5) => 3.54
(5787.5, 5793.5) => 3.52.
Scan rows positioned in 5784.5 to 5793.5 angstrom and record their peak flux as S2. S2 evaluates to 3.641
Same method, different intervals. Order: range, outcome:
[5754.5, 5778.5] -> 3.652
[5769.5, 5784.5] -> 3.518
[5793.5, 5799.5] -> 3.532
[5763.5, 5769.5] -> 3.6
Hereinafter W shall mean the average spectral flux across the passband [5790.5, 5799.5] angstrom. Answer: 3.49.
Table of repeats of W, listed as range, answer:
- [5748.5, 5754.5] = 3.47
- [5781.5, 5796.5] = 3.54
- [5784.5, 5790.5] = 3.6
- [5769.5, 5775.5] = 3.36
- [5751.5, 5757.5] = 3.47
